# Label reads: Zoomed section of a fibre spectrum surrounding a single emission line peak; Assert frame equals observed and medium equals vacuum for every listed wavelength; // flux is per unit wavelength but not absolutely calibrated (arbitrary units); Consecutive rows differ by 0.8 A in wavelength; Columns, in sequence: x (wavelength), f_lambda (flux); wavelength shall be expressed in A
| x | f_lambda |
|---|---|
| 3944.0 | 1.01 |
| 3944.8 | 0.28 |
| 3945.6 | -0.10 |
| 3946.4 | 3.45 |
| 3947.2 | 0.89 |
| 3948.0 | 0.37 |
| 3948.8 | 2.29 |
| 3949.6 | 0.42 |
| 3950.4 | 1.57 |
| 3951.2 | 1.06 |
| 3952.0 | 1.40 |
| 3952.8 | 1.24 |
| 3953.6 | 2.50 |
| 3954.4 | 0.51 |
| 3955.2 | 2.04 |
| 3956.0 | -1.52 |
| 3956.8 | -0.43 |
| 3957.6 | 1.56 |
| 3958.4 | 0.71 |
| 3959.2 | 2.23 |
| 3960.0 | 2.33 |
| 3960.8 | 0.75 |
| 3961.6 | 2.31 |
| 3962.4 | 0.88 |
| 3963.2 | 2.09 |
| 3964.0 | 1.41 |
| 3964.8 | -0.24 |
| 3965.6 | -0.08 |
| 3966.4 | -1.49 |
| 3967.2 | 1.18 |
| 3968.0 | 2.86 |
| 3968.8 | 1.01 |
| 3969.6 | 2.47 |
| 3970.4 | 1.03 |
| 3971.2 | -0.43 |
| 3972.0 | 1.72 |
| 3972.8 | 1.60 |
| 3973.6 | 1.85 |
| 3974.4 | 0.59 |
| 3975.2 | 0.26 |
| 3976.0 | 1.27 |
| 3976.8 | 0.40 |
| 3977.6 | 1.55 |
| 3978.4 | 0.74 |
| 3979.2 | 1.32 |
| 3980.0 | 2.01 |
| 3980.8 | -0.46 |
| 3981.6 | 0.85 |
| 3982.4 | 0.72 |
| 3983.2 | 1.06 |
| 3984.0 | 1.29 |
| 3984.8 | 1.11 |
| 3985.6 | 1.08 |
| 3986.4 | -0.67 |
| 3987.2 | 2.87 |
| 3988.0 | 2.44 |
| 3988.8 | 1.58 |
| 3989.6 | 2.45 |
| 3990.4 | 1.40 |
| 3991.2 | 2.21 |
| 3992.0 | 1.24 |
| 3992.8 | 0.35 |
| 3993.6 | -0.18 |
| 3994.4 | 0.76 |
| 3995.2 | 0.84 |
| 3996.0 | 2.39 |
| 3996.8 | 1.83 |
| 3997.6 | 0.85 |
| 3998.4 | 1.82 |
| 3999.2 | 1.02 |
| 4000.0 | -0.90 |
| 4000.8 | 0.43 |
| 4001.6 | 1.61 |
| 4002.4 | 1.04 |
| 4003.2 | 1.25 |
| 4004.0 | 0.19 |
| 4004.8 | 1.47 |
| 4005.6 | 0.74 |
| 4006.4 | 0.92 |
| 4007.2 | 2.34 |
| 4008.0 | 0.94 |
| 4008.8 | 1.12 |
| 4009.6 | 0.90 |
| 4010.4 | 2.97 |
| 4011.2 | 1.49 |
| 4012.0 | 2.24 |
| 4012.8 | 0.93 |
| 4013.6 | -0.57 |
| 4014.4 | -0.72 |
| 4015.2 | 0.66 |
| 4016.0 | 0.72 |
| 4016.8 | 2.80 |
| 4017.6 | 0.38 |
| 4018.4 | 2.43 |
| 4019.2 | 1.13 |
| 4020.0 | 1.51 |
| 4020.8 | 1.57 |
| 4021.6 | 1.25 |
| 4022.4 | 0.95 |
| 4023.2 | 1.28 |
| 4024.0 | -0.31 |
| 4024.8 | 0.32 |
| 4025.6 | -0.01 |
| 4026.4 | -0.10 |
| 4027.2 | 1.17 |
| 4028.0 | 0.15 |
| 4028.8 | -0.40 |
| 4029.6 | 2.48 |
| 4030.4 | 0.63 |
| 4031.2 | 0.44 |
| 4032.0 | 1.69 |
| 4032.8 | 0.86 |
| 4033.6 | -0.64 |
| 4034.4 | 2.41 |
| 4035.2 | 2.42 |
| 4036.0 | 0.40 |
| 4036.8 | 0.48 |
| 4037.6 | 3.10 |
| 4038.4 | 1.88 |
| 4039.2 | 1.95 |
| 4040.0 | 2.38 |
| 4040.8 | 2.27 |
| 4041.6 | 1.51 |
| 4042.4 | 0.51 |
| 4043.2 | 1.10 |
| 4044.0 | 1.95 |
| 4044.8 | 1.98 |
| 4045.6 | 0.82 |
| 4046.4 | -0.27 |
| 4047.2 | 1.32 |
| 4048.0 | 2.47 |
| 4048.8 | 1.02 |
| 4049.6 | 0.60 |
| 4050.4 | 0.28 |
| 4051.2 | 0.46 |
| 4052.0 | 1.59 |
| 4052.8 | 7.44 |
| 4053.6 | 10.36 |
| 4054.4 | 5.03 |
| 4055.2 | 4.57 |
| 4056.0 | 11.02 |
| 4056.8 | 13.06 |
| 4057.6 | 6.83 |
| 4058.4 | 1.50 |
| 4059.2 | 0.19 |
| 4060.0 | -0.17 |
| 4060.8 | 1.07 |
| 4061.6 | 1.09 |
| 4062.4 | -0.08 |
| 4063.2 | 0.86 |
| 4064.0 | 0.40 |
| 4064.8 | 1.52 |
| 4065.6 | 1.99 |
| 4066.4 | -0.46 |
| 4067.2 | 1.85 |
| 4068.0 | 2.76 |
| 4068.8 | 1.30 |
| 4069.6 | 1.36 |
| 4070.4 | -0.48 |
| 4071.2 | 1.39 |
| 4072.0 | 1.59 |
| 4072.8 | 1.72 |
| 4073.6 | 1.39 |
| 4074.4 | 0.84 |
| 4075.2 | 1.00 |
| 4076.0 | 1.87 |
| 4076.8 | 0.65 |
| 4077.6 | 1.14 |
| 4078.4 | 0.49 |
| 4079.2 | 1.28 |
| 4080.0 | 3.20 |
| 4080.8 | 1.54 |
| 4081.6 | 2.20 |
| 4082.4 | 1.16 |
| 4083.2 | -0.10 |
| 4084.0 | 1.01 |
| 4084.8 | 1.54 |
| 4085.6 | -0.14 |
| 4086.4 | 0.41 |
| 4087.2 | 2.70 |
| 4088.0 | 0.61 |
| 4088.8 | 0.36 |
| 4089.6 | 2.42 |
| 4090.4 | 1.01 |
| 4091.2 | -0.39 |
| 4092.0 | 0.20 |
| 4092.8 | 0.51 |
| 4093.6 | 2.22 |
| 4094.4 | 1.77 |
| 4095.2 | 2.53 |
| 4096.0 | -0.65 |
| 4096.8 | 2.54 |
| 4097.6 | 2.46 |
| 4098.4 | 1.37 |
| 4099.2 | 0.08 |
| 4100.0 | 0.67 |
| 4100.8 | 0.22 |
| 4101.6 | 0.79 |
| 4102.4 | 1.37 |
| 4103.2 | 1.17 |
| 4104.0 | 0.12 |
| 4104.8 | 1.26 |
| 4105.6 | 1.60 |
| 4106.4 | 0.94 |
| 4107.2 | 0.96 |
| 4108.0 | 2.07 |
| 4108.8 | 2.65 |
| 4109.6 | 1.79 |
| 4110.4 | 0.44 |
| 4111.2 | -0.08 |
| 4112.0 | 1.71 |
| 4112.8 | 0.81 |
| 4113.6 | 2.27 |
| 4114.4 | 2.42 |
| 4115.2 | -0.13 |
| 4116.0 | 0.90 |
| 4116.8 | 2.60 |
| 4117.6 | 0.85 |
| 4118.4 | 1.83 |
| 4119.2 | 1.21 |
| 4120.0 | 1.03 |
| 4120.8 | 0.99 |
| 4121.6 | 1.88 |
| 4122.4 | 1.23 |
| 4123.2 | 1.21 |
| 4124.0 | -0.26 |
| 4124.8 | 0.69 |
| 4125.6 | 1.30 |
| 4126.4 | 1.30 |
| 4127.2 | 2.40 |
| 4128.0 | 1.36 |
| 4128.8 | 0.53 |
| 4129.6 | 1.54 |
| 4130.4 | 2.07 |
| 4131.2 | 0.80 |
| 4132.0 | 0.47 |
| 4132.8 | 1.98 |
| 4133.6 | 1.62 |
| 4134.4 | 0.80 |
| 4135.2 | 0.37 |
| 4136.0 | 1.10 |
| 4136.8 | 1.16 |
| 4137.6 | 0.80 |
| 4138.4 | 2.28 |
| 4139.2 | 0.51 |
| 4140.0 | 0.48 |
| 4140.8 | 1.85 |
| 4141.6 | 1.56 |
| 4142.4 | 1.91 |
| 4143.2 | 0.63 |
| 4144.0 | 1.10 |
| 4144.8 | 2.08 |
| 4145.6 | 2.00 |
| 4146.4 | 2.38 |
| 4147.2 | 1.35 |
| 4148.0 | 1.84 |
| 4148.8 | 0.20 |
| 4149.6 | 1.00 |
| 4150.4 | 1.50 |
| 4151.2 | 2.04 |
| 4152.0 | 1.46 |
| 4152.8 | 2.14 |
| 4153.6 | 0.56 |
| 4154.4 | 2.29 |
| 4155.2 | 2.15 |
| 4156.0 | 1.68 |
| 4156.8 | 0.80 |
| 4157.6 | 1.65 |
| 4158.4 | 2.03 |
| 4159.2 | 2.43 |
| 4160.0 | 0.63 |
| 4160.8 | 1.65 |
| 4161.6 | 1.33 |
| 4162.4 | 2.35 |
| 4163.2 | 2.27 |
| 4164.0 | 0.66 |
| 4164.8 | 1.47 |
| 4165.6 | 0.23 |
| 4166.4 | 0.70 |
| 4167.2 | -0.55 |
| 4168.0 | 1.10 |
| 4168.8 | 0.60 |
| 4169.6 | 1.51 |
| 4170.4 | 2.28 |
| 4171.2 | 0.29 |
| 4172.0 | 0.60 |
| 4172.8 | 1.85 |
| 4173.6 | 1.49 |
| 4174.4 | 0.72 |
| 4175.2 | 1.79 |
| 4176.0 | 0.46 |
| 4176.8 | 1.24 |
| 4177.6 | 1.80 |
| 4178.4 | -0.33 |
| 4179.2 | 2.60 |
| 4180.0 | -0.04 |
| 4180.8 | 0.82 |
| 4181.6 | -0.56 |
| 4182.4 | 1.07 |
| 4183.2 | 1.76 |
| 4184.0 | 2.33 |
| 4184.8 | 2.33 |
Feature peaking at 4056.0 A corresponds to [O II] 3727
